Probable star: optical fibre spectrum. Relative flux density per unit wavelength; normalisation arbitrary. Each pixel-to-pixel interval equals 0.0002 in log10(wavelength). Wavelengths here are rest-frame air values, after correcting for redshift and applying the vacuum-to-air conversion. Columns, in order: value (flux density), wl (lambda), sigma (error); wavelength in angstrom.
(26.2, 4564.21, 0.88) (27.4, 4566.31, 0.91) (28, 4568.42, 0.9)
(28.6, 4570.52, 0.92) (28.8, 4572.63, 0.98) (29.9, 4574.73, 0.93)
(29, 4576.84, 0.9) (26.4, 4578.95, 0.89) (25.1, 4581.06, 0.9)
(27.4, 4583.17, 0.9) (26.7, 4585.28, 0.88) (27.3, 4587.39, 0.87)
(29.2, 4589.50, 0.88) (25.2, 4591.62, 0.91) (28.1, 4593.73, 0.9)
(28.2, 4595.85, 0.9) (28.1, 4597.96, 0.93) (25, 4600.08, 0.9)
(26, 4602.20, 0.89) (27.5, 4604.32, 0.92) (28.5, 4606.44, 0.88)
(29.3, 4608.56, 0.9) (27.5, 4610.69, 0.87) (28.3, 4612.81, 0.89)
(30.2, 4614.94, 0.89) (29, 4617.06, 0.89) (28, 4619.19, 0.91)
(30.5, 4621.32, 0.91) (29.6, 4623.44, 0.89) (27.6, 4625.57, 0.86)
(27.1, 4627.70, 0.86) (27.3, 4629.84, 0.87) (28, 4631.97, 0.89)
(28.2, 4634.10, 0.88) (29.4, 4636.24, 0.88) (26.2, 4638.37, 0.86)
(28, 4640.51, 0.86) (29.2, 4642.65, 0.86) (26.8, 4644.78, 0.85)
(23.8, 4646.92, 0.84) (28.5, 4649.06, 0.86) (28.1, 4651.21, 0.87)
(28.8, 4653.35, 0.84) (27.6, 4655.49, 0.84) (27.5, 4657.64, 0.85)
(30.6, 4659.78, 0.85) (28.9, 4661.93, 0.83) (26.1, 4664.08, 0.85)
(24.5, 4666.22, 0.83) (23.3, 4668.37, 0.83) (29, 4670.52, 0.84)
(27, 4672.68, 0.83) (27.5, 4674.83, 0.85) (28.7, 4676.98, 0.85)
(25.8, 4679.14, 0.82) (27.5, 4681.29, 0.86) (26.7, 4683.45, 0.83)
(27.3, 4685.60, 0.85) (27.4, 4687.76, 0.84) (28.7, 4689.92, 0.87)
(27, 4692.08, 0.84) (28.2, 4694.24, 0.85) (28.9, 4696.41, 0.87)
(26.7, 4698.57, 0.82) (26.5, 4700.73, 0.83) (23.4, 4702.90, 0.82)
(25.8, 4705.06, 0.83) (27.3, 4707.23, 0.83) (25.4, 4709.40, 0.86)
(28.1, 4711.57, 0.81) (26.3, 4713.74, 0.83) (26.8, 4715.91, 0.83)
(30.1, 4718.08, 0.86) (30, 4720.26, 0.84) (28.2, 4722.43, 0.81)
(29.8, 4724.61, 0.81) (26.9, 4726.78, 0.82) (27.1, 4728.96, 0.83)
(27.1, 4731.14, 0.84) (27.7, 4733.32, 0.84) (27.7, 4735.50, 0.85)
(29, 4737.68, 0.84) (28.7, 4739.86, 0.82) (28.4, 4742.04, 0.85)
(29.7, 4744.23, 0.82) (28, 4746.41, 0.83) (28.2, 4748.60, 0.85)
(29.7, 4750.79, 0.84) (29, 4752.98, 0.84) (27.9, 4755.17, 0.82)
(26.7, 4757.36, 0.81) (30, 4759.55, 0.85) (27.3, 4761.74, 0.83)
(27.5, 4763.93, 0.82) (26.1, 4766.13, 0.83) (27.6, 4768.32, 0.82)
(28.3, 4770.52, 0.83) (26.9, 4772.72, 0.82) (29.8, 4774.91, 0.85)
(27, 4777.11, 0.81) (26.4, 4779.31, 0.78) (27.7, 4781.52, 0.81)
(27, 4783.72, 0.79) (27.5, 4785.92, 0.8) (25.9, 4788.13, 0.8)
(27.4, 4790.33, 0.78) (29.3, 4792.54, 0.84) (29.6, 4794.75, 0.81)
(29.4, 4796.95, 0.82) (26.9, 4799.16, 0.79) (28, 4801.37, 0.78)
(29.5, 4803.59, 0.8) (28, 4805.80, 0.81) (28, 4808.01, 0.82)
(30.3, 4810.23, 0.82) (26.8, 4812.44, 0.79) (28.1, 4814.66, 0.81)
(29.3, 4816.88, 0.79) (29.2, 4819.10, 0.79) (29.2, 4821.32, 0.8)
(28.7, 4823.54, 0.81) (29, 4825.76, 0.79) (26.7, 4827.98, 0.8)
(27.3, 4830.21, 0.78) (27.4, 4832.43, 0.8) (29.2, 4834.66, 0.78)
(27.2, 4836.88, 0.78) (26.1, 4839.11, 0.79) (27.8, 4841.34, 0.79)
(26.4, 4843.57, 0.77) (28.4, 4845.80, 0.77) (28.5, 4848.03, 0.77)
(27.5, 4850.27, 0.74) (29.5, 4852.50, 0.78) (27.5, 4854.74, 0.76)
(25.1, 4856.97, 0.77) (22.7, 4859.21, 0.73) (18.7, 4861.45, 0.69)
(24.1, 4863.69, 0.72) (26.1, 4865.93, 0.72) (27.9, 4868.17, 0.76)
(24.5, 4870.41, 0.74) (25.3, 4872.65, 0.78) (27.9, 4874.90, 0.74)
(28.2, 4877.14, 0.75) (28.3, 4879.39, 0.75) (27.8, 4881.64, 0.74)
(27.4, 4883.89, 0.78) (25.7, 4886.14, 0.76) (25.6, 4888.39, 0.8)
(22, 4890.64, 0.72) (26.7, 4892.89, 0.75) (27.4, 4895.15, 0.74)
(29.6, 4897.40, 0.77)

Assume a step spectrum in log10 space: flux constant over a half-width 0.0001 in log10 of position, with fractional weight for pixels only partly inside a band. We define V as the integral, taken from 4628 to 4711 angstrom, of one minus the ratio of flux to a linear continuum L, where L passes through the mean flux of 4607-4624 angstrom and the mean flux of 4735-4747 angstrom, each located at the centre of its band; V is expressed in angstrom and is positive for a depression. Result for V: 4.6 angstrom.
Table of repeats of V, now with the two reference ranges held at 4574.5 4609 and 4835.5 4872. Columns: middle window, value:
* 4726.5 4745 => -0.94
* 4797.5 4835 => -2.86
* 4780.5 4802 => -1.17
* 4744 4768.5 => -1.39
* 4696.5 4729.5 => -0.59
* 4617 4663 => -1.62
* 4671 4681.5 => -0.16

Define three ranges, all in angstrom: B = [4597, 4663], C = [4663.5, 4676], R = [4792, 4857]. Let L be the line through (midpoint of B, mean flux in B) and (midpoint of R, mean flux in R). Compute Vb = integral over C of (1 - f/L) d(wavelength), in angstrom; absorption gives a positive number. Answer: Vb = 0.8 angstrom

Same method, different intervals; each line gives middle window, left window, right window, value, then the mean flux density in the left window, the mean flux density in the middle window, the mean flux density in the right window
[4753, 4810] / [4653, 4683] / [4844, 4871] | -3.1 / 27.3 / 27.9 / 25.9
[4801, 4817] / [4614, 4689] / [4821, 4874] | -1.0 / 27.7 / 28.5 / 26.7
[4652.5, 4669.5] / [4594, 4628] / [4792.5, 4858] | 0.6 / 28.2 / 27.2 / 28.1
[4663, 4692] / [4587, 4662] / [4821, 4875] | 0.8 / 28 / 26.9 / 26.7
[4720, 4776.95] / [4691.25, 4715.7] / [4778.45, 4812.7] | -1.7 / 26.7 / 28.2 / 28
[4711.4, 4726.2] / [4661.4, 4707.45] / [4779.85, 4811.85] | -0.6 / 26.9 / 28.4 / 28.1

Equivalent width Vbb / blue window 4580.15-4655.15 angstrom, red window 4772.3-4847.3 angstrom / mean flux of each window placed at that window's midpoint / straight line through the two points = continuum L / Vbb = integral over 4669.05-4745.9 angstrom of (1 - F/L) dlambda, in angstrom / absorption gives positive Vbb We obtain 0.8 angstrom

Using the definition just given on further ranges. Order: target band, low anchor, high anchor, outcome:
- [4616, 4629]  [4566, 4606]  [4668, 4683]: -0.6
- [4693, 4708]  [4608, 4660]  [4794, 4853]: 0.8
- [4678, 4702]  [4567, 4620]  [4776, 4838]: 0.5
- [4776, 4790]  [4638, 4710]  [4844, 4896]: -0.2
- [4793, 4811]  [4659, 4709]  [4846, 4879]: -1.6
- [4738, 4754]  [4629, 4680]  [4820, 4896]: -1.0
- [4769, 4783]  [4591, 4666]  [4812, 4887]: -0.2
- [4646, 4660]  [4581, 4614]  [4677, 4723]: -0.2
